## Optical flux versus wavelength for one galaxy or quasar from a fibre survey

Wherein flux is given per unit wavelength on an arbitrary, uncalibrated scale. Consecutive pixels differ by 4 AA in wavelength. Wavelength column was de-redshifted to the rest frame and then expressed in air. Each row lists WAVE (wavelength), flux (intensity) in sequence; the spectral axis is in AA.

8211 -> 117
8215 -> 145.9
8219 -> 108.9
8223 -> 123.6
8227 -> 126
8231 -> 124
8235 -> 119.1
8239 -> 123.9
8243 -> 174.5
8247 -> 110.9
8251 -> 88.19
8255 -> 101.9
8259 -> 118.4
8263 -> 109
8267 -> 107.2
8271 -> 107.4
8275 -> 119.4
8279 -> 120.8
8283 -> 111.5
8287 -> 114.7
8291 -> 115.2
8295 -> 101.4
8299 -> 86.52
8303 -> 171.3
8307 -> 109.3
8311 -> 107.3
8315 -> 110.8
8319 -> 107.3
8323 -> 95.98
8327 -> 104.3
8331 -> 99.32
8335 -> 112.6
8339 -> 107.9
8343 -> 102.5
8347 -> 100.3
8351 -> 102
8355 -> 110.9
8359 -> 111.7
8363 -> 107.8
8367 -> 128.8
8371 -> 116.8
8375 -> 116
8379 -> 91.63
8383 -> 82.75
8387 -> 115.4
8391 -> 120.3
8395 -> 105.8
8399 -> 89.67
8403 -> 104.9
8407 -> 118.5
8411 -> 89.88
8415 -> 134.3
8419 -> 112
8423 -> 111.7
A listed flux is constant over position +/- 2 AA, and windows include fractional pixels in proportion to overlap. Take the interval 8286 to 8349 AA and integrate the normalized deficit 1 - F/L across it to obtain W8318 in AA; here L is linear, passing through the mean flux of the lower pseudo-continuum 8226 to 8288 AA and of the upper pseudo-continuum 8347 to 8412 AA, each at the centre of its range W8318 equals 1.8 AA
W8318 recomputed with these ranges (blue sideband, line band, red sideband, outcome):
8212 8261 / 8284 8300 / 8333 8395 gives 1.39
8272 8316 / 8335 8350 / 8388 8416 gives 1.00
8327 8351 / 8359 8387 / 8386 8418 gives -0.26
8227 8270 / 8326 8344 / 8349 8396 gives 1.01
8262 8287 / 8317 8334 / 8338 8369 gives 1.23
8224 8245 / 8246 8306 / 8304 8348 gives 4.19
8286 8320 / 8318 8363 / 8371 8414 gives 2.05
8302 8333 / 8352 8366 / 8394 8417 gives -0.19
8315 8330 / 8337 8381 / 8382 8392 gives -1.36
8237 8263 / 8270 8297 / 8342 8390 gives 0.58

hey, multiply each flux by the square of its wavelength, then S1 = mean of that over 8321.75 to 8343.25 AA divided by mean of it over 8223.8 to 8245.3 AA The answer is 0.8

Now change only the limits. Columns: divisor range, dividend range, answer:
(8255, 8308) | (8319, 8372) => 0.96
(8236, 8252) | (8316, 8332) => 0.83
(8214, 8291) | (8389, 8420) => 0.96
